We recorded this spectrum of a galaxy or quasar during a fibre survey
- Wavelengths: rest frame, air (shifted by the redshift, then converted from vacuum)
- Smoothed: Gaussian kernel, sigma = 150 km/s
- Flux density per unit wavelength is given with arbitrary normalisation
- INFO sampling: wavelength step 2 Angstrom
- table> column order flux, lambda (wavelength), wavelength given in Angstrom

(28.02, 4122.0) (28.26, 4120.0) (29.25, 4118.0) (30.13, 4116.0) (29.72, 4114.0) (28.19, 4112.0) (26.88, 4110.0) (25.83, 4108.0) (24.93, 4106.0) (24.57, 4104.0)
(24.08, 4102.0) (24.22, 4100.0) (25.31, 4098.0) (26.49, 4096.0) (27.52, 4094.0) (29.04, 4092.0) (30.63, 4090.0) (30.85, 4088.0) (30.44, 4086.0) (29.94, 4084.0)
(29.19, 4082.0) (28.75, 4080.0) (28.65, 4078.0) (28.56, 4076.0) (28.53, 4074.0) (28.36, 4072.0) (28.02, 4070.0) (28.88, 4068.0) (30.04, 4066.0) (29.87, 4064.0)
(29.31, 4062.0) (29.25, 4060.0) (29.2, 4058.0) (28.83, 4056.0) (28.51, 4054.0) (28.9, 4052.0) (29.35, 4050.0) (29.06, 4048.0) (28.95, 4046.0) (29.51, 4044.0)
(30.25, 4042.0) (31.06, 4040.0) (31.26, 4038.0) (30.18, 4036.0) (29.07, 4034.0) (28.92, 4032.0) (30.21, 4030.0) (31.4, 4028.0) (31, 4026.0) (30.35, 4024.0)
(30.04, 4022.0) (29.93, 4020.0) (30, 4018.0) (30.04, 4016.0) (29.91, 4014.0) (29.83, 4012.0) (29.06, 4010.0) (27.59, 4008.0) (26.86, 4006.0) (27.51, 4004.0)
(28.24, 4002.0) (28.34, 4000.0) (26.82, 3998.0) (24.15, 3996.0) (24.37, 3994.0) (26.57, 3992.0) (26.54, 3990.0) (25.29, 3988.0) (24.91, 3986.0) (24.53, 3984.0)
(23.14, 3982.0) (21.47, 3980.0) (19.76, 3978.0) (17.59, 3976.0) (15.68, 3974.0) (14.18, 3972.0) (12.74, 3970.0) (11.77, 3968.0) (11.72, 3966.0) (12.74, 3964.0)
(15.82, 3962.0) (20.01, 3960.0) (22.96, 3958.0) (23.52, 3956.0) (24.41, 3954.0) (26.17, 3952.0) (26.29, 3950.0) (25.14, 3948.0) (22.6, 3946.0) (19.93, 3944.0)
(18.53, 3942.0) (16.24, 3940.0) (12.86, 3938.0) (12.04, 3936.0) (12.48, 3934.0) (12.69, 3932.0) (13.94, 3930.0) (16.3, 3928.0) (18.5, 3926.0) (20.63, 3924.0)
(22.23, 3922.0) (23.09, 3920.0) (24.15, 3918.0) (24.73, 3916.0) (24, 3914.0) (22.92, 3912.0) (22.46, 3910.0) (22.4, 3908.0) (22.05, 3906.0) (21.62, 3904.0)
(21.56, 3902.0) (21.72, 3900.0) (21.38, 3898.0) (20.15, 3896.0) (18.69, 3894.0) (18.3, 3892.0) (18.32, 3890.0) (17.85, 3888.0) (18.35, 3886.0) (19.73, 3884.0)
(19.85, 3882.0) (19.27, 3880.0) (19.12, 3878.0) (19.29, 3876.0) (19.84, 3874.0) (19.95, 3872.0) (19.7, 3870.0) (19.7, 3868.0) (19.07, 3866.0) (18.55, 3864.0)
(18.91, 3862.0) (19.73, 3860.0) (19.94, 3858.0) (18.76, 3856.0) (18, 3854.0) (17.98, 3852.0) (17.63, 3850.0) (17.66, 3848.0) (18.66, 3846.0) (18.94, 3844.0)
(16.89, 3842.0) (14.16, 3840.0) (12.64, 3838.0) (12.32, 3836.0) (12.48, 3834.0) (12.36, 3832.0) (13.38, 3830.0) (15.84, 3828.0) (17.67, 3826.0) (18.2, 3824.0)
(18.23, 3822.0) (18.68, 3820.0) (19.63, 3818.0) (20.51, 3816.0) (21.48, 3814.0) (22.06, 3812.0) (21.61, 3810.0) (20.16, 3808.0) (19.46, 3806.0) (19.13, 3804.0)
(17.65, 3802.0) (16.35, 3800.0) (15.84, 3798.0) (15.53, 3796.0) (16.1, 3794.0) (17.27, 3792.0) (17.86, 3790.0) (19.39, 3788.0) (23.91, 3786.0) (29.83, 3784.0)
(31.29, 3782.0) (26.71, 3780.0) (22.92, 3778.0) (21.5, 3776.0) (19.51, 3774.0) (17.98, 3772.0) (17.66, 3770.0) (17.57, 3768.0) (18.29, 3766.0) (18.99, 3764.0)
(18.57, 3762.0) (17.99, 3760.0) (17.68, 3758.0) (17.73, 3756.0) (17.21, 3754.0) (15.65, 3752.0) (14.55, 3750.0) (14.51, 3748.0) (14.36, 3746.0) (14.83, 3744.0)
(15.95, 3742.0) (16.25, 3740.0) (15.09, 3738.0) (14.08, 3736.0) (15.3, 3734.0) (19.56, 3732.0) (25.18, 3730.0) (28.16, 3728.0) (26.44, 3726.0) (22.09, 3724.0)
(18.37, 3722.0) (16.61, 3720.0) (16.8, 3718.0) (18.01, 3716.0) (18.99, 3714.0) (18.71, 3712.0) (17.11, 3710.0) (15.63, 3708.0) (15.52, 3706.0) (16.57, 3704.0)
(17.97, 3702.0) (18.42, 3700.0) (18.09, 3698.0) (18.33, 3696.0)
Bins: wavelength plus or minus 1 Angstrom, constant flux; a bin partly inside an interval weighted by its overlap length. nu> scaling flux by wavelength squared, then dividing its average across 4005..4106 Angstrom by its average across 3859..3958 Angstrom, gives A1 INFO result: 1.55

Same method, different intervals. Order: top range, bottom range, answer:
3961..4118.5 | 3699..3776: 1.74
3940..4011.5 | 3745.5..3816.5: 1.27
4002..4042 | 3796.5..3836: 1.86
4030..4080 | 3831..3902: 1.77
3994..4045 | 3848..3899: 1.65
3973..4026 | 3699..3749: 1.68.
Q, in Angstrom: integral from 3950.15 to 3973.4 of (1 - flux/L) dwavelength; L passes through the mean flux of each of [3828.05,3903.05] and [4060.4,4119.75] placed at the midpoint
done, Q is 4.41 Angstrom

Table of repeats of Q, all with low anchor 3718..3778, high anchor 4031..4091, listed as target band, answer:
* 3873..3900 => 4.5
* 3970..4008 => 4.8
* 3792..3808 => 2.2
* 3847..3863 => 2.5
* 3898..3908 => 0.8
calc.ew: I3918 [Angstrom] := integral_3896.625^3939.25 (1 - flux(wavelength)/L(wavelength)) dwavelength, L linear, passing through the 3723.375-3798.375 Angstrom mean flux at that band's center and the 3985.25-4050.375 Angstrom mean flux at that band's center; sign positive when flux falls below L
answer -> 9.0 Angstrom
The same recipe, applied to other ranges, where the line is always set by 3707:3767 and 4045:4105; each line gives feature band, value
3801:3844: 6.6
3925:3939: 5.8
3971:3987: 3.3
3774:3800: -2.4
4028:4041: -1.4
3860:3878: 2.2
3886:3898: 2.1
